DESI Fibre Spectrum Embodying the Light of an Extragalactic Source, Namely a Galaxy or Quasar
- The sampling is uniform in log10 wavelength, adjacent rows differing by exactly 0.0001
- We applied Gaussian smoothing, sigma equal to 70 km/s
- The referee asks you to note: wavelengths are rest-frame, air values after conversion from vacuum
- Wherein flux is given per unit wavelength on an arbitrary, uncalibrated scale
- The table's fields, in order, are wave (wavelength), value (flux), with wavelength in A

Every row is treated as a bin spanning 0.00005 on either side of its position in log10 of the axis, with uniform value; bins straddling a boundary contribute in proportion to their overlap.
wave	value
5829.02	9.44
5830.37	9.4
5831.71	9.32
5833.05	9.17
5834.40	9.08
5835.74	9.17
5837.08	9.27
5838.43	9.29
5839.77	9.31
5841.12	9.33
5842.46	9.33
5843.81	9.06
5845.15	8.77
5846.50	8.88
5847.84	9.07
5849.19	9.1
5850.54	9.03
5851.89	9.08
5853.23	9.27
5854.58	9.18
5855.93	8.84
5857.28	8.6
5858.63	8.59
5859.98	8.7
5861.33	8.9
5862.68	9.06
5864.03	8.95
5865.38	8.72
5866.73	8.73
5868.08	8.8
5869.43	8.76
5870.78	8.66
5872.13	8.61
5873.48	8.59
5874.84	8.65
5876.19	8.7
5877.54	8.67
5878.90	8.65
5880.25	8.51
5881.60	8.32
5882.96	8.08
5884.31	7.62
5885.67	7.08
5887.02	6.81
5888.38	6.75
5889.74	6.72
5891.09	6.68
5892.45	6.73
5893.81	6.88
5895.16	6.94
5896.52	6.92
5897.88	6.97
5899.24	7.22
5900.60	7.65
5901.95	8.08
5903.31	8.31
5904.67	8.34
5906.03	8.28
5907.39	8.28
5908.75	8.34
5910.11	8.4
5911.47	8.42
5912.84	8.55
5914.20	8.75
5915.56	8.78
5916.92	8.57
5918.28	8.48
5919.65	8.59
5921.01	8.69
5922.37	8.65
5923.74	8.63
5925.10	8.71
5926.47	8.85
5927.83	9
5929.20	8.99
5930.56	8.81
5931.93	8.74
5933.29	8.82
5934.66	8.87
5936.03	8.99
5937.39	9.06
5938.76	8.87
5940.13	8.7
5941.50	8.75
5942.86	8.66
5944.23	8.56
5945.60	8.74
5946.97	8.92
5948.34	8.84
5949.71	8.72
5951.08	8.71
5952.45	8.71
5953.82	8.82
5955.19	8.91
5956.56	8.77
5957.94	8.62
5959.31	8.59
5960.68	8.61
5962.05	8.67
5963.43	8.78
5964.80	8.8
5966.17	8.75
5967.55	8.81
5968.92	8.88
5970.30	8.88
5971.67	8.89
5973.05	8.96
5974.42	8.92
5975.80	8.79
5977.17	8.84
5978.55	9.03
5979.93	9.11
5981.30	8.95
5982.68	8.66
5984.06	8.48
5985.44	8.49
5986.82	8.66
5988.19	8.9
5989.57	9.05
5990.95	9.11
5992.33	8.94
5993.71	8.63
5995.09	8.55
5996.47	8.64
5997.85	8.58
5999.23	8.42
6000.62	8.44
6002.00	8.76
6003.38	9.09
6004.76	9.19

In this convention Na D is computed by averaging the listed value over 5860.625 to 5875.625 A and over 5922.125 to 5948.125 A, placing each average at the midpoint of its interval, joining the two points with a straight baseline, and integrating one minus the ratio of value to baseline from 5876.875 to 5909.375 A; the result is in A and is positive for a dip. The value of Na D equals 4.3 A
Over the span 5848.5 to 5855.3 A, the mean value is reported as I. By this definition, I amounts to 9.12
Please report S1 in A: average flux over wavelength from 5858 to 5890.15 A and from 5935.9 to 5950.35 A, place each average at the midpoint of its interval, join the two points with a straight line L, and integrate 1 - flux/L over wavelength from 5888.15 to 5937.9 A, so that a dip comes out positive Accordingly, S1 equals 2.4 A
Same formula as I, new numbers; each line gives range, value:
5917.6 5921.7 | 8.59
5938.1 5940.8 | 8.78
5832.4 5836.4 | 9.13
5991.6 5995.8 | 8.71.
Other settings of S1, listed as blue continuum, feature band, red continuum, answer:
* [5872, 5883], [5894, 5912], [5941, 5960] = 1.7 A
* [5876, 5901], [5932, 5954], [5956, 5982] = -1.1 A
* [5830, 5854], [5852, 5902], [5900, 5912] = 3.3 A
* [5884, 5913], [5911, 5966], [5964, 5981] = -3.3 A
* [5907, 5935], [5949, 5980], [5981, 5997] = -0.3 A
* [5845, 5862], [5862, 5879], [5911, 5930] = 0.2 A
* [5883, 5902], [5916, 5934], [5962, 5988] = -2.3 A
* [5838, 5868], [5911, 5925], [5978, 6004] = 0.4 A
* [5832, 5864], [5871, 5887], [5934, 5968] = 1.2 A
